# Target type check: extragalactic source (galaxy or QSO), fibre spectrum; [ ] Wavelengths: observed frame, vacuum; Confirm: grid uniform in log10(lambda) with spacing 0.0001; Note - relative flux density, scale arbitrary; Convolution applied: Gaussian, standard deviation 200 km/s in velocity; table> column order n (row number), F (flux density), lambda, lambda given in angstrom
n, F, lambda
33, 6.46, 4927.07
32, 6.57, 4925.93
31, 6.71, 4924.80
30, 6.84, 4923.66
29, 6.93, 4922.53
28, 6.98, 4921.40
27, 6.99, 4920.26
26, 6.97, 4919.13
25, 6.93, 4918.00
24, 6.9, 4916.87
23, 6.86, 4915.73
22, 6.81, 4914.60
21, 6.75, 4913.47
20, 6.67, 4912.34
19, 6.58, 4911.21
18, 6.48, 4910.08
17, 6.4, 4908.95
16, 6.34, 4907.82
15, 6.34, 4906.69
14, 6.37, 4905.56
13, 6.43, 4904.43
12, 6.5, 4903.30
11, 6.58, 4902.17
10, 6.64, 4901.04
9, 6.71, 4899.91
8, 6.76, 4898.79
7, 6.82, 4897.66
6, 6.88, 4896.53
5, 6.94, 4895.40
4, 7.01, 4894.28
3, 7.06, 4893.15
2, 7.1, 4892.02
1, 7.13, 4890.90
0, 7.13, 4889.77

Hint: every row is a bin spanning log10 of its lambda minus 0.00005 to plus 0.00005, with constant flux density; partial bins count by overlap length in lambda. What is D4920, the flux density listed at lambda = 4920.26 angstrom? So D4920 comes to 6.99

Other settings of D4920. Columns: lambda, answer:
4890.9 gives 7.13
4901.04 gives 6.64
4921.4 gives 6.98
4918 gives 6.93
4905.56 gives 6.37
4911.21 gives 6.58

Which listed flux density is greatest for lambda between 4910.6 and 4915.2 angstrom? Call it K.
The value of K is 6.81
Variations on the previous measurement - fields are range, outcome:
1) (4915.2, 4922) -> 6.99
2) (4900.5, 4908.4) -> 6.64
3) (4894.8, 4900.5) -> 6.94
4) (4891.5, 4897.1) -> 7.1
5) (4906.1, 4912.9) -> 6.67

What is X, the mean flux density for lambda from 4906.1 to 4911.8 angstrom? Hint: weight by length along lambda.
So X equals 6.43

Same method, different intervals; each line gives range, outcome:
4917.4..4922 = 6.97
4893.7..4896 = 6.98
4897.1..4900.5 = 6.77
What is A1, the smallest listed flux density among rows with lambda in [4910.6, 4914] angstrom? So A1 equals 6.58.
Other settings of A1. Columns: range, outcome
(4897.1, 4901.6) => 6.64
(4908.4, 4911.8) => 6.4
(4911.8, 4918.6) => 6.67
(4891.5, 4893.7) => 7.06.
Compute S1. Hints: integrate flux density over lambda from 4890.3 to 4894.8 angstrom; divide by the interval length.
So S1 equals 7.07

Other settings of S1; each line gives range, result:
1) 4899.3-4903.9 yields 6.61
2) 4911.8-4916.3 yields 6.77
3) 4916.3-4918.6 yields 6.92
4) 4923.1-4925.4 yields 6.77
